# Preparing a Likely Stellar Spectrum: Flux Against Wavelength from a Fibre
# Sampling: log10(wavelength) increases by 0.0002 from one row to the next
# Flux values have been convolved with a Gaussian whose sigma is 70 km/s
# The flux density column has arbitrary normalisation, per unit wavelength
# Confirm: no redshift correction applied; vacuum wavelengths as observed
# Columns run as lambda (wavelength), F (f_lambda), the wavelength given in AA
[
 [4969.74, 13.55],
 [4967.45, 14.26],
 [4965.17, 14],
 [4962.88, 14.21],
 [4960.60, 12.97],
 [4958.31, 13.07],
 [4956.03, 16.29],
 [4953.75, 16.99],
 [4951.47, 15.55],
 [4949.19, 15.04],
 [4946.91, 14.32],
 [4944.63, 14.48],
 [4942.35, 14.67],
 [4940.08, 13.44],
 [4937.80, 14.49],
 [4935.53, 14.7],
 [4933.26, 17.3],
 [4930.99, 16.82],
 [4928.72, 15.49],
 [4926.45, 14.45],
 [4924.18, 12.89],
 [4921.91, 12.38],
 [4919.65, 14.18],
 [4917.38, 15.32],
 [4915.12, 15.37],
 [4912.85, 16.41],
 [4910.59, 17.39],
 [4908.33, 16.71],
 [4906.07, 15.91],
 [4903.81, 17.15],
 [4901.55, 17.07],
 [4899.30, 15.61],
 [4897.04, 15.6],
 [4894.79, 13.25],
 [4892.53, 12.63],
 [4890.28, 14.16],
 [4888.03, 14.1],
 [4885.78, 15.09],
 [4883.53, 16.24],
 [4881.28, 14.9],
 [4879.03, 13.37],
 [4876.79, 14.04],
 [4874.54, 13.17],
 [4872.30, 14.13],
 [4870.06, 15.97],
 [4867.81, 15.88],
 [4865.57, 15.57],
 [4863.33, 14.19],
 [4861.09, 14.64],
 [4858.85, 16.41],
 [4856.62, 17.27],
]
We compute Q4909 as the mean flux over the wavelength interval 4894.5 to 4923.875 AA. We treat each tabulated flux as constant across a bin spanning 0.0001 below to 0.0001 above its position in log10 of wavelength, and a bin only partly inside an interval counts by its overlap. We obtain 15.6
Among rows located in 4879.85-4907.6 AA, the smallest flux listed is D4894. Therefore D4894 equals 12.63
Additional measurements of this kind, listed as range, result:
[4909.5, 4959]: 12.38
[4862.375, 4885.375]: 13.17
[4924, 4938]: 12.89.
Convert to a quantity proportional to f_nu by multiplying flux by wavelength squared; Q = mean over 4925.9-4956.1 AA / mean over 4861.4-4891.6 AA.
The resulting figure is 1.1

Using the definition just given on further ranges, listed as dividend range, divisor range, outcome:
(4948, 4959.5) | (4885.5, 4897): 1.13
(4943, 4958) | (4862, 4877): 1.07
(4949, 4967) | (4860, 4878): 1.04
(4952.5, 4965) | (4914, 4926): 1.06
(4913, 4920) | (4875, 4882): 1.11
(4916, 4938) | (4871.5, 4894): 1.07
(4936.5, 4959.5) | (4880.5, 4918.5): 0.98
